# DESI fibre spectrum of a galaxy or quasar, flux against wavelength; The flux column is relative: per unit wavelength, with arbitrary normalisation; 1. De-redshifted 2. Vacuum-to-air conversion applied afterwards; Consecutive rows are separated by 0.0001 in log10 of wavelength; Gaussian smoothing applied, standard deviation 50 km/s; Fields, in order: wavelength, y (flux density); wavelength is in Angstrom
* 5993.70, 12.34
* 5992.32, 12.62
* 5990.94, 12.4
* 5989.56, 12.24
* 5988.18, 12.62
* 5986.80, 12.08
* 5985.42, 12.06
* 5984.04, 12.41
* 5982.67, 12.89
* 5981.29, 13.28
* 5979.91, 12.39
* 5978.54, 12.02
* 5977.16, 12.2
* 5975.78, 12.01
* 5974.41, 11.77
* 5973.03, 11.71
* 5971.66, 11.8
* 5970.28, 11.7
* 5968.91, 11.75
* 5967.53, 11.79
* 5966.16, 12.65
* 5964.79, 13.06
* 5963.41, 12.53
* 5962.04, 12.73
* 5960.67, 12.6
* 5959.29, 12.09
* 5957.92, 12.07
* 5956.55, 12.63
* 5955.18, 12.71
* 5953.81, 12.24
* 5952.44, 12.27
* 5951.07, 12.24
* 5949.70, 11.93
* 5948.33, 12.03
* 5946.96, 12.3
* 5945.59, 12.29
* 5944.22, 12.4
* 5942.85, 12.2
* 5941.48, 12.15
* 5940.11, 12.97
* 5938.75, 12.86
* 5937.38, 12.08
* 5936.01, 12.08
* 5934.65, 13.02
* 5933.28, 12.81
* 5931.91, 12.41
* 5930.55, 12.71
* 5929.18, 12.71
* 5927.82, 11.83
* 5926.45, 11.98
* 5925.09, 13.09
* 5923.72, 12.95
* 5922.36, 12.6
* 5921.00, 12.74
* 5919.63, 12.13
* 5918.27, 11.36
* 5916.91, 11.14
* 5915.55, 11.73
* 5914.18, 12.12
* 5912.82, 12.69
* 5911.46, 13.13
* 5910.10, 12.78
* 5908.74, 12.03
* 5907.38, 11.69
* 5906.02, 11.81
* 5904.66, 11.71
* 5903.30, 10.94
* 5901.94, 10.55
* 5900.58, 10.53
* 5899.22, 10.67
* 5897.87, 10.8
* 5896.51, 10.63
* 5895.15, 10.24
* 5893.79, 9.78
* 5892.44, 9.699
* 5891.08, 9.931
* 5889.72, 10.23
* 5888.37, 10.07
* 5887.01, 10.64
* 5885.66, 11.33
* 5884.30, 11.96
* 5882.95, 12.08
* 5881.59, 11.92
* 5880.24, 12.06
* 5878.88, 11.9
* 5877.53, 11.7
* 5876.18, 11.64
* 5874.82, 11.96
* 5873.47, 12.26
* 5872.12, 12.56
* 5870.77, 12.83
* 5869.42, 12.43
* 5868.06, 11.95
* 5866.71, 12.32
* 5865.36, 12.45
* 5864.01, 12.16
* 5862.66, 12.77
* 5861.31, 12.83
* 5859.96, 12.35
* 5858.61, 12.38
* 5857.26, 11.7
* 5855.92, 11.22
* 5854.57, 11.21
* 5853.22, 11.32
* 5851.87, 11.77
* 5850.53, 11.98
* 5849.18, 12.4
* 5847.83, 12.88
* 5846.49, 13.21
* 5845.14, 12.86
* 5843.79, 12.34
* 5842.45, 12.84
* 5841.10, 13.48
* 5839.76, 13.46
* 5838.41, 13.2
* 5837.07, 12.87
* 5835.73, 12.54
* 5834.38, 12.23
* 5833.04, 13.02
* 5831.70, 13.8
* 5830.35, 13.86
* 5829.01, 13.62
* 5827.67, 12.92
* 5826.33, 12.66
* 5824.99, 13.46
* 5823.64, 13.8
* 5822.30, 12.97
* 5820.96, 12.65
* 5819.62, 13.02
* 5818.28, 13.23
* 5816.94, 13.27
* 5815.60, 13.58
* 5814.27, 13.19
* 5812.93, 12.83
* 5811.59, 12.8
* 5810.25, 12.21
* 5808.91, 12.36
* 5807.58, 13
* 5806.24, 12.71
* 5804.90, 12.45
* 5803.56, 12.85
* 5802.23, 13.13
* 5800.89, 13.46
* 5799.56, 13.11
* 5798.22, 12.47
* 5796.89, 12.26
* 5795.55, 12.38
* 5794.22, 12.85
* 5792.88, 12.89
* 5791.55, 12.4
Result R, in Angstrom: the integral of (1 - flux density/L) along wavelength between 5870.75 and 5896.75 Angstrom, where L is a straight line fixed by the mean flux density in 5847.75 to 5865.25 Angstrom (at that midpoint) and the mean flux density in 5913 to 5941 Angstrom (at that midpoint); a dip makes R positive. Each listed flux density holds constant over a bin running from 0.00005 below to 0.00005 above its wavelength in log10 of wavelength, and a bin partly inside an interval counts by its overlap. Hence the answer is 2.0 Angstrom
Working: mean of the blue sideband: 12.1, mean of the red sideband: 12.4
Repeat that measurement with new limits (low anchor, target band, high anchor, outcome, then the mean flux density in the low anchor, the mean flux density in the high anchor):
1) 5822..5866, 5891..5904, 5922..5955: 2.2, 12.7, 12.4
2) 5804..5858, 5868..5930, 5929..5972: 4.4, 12.8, 12.4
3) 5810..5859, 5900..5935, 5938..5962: 1.0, 12.8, 12.4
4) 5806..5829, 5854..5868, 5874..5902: -0.5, 13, 11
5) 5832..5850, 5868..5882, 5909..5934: 0.6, 12.9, 12.4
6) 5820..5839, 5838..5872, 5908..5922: 1.1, 13.1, 12.2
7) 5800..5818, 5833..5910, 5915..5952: 4.9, 12.9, 12.3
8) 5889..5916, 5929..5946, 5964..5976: -1.3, 11.2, 12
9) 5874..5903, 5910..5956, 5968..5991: -3.2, 11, 12.2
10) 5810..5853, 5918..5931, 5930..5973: 0.0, 13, 12.3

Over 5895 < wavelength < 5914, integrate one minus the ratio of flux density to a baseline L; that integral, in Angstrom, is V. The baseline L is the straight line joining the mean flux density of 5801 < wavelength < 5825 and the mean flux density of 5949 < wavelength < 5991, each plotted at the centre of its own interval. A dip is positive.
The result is 1.6 Angstrom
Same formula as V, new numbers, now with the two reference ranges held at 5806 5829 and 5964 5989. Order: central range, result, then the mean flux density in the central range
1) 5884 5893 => 1.5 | 10.5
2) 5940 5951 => 0.1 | 12.2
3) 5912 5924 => 0.4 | 12.2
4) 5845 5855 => 0.5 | 12.2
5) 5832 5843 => -0.1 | 13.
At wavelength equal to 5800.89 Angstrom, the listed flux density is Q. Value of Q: 13.46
